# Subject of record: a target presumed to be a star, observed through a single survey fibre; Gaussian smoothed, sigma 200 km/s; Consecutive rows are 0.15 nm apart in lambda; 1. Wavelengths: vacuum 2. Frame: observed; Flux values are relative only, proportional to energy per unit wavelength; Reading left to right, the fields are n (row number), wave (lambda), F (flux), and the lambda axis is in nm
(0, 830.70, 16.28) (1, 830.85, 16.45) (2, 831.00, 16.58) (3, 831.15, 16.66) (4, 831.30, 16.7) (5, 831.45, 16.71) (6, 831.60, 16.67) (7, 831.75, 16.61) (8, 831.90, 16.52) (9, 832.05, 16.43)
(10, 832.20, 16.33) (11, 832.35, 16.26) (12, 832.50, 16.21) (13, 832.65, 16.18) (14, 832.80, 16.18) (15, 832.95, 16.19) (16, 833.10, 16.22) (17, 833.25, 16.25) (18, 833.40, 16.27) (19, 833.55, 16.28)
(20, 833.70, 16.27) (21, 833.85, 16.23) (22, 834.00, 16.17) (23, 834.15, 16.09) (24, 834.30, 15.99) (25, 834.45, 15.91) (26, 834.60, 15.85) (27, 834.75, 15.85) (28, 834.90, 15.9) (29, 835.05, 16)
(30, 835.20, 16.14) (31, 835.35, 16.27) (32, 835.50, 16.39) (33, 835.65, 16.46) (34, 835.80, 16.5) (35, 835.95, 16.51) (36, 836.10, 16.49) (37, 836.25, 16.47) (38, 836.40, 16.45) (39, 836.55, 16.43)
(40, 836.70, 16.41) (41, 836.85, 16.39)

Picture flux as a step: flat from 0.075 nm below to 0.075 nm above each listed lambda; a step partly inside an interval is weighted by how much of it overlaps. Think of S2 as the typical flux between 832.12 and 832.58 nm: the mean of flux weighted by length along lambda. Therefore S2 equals 16.3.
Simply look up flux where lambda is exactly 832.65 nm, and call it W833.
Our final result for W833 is 16.18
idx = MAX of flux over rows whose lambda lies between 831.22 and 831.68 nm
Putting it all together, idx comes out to 16.71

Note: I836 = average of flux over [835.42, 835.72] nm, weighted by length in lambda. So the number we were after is 16.4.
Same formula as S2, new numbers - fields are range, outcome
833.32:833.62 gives 16.3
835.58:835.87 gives 16.5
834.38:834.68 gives 15.9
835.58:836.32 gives 16.5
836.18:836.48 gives 16.5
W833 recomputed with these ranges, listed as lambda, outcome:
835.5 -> 16.39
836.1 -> 16.49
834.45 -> 15.91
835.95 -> 16.51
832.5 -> 16.21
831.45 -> 16.71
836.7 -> 16.41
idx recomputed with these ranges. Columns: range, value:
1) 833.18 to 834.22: 16.28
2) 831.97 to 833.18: 16.43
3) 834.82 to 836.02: 16.51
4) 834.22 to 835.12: 16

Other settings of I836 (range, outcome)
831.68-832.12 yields 16.5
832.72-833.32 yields 16.2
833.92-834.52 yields 16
